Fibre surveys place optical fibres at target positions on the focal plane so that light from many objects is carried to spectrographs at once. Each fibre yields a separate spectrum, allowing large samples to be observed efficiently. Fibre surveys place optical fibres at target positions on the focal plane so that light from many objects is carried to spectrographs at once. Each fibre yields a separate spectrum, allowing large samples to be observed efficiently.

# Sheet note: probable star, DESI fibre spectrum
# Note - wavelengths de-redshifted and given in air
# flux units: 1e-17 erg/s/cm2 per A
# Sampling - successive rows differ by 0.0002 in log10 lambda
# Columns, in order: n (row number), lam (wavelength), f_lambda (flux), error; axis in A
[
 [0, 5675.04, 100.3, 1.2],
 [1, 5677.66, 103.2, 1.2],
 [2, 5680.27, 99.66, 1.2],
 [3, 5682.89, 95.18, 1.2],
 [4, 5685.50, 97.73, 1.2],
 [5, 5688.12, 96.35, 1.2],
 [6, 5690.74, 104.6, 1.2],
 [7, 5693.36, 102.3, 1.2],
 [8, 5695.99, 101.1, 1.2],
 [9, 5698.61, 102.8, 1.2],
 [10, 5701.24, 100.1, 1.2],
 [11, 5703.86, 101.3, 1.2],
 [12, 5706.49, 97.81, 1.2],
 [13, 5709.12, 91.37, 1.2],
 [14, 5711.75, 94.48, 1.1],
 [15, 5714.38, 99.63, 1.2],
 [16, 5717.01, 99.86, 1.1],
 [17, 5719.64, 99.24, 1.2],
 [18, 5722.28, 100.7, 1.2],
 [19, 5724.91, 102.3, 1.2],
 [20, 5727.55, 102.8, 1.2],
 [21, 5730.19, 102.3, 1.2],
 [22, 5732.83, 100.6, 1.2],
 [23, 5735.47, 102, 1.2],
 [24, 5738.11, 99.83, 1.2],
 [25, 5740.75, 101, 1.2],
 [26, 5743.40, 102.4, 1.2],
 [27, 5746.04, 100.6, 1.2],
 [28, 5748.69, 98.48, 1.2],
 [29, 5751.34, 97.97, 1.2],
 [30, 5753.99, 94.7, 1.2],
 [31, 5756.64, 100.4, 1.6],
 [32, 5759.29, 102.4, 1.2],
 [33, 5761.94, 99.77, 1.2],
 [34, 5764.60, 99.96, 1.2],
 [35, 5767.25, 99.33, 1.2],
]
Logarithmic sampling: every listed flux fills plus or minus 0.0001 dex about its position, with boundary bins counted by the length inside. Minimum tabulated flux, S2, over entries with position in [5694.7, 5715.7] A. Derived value 91.37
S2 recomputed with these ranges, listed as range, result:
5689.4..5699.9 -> 101.1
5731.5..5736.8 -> 100.6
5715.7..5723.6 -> 99.24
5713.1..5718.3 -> 99.63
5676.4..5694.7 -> 95.18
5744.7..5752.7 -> 97.97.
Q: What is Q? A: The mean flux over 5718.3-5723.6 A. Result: 100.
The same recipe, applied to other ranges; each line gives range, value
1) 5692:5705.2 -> 101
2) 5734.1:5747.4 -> 101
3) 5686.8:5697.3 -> 101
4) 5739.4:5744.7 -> 102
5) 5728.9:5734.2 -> 101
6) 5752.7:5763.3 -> 99.3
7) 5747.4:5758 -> 97.9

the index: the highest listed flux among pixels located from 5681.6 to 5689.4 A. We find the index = 97.73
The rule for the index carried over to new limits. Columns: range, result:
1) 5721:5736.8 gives 102.8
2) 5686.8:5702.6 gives 104.6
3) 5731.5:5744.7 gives 102.4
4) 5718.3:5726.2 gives 102.3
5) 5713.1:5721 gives 99.86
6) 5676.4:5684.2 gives 103.2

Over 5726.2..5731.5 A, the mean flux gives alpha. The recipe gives 102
